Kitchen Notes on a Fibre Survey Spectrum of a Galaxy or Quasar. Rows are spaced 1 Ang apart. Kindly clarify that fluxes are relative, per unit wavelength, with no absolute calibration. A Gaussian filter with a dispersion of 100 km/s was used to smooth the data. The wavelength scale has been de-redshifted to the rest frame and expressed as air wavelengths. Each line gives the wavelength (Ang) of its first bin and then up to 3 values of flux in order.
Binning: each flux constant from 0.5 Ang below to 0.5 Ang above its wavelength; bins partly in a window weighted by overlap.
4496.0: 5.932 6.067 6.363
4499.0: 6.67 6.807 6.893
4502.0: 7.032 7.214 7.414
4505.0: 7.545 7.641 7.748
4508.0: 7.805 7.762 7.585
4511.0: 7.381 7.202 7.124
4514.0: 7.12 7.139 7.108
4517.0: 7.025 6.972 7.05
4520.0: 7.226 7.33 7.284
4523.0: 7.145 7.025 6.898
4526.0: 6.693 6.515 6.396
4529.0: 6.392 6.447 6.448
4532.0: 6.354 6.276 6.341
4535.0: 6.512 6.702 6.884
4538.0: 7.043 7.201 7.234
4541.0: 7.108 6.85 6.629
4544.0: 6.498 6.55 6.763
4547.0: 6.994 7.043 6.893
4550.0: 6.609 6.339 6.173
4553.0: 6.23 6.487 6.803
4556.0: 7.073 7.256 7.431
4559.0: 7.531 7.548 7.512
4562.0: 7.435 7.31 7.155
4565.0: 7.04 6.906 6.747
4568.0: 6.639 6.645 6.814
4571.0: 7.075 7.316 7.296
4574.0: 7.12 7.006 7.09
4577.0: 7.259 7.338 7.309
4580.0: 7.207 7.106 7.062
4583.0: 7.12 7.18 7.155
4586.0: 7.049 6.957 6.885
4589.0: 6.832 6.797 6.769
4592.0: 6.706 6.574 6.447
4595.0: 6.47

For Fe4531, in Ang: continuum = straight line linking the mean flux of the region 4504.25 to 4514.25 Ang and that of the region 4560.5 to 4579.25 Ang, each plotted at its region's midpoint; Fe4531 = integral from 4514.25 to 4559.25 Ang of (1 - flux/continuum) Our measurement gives 3.08 Ang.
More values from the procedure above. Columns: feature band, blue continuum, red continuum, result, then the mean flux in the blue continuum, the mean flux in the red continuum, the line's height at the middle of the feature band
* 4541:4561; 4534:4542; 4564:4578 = 0.29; 6.91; 7.01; 6.95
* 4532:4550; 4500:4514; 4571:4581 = 1.27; 7.38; 7.2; 7.29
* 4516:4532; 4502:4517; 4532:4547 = 0.53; 7.39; 6.75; 7.08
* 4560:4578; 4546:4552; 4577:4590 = -0.42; 6.72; 7.09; 6.94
